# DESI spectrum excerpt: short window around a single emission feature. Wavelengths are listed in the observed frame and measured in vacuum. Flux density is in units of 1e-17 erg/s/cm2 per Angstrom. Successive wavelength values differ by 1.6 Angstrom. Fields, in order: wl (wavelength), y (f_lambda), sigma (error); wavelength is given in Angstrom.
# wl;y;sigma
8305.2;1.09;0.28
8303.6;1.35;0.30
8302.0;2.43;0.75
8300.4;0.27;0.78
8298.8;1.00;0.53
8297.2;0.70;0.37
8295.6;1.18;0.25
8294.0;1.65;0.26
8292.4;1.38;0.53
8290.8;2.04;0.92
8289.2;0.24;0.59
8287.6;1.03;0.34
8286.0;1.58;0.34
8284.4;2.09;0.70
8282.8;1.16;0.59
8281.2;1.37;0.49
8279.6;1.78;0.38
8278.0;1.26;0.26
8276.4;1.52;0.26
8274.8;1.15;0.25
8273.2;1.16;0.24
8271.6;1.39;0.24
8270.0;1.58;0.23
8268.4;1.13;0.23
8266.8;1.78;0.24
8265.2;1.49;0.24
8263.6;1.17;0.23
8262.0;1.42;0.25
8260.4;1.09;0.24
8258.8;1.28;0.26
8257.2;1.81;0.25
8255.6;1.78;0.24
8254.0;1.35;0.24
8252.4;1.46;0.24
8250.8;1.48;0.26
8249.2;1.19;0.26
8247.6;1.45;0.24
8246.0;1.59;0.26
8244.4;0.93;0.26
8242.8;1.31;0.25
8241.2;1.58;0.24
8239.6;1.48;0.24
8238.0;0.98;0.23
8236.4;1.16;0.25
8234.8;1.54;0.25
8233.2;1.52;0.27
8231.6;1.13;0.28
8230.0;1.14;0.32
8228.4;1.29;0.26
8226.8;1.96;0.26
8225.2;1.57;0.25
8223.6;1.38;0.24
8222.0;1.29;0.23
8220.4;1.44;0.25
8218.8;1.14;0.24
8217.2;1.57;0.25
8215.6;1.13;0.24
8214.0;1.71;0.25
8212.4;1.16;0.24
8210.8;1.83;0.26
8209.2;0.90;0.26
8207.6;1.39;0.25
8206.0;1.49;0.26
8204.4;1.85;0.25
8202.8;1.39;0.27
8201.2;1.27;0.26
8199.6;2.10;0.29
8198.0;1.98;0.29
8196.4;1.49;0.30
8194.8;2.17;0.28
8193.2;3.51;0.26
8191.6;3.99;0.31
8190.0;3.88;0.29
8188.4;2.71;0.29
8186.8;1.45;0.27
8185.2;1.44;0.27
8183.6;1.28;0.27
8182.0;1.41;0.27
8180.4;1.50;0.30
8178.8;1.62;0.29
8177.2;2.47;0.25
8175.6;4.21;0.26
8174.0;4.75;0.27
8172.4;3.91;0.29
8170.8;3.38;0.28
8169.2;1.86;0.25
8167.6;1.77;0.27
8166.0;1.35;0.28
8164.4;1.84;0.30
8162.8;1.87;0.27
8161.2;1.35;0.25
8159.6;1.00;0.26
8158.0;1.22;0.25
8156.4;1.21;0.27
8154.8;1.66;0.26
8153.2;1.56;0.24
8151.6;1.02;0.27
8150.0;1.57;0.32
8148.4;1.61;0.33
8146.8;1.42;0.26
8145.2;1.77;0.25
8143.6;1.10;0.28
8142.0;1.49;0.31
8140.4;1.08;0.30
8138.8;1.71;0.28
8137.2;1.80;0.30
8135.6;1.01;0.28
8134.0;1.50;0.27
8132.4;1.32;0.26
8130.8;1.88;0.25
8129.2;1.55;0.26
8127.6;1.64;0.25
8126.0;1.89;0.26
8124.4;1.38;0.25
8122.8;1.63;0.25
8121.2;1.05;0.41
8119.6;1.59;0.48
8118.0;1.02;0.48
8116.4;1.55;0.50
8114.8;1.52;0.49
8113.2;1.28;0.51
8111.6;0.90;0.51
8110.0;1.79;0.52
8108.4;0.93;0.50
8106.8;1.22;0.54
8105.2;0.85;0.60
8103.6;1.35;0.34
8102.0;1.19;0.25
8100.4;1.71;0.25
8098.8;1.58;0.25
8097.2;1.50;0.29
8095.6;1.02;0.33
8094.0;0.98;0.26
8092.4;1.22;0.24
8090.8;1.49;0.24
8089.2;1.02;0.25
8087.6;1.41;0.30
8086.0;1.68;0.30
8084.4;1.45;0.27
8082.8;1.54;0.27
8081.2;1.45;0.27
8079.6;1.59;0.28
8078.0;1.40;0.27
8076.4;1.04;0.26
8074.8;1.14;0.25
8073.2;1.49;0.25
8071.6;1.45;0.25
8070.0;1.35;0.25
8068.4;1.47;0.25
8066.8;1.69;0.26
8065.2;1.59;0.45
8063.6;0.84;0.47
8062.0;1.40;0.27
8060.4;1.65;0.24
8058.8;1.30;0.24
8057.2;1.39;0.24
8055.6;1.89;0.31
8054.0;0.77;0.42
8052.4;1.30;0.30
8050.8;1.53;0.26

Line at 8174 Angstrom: [S II] 6716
